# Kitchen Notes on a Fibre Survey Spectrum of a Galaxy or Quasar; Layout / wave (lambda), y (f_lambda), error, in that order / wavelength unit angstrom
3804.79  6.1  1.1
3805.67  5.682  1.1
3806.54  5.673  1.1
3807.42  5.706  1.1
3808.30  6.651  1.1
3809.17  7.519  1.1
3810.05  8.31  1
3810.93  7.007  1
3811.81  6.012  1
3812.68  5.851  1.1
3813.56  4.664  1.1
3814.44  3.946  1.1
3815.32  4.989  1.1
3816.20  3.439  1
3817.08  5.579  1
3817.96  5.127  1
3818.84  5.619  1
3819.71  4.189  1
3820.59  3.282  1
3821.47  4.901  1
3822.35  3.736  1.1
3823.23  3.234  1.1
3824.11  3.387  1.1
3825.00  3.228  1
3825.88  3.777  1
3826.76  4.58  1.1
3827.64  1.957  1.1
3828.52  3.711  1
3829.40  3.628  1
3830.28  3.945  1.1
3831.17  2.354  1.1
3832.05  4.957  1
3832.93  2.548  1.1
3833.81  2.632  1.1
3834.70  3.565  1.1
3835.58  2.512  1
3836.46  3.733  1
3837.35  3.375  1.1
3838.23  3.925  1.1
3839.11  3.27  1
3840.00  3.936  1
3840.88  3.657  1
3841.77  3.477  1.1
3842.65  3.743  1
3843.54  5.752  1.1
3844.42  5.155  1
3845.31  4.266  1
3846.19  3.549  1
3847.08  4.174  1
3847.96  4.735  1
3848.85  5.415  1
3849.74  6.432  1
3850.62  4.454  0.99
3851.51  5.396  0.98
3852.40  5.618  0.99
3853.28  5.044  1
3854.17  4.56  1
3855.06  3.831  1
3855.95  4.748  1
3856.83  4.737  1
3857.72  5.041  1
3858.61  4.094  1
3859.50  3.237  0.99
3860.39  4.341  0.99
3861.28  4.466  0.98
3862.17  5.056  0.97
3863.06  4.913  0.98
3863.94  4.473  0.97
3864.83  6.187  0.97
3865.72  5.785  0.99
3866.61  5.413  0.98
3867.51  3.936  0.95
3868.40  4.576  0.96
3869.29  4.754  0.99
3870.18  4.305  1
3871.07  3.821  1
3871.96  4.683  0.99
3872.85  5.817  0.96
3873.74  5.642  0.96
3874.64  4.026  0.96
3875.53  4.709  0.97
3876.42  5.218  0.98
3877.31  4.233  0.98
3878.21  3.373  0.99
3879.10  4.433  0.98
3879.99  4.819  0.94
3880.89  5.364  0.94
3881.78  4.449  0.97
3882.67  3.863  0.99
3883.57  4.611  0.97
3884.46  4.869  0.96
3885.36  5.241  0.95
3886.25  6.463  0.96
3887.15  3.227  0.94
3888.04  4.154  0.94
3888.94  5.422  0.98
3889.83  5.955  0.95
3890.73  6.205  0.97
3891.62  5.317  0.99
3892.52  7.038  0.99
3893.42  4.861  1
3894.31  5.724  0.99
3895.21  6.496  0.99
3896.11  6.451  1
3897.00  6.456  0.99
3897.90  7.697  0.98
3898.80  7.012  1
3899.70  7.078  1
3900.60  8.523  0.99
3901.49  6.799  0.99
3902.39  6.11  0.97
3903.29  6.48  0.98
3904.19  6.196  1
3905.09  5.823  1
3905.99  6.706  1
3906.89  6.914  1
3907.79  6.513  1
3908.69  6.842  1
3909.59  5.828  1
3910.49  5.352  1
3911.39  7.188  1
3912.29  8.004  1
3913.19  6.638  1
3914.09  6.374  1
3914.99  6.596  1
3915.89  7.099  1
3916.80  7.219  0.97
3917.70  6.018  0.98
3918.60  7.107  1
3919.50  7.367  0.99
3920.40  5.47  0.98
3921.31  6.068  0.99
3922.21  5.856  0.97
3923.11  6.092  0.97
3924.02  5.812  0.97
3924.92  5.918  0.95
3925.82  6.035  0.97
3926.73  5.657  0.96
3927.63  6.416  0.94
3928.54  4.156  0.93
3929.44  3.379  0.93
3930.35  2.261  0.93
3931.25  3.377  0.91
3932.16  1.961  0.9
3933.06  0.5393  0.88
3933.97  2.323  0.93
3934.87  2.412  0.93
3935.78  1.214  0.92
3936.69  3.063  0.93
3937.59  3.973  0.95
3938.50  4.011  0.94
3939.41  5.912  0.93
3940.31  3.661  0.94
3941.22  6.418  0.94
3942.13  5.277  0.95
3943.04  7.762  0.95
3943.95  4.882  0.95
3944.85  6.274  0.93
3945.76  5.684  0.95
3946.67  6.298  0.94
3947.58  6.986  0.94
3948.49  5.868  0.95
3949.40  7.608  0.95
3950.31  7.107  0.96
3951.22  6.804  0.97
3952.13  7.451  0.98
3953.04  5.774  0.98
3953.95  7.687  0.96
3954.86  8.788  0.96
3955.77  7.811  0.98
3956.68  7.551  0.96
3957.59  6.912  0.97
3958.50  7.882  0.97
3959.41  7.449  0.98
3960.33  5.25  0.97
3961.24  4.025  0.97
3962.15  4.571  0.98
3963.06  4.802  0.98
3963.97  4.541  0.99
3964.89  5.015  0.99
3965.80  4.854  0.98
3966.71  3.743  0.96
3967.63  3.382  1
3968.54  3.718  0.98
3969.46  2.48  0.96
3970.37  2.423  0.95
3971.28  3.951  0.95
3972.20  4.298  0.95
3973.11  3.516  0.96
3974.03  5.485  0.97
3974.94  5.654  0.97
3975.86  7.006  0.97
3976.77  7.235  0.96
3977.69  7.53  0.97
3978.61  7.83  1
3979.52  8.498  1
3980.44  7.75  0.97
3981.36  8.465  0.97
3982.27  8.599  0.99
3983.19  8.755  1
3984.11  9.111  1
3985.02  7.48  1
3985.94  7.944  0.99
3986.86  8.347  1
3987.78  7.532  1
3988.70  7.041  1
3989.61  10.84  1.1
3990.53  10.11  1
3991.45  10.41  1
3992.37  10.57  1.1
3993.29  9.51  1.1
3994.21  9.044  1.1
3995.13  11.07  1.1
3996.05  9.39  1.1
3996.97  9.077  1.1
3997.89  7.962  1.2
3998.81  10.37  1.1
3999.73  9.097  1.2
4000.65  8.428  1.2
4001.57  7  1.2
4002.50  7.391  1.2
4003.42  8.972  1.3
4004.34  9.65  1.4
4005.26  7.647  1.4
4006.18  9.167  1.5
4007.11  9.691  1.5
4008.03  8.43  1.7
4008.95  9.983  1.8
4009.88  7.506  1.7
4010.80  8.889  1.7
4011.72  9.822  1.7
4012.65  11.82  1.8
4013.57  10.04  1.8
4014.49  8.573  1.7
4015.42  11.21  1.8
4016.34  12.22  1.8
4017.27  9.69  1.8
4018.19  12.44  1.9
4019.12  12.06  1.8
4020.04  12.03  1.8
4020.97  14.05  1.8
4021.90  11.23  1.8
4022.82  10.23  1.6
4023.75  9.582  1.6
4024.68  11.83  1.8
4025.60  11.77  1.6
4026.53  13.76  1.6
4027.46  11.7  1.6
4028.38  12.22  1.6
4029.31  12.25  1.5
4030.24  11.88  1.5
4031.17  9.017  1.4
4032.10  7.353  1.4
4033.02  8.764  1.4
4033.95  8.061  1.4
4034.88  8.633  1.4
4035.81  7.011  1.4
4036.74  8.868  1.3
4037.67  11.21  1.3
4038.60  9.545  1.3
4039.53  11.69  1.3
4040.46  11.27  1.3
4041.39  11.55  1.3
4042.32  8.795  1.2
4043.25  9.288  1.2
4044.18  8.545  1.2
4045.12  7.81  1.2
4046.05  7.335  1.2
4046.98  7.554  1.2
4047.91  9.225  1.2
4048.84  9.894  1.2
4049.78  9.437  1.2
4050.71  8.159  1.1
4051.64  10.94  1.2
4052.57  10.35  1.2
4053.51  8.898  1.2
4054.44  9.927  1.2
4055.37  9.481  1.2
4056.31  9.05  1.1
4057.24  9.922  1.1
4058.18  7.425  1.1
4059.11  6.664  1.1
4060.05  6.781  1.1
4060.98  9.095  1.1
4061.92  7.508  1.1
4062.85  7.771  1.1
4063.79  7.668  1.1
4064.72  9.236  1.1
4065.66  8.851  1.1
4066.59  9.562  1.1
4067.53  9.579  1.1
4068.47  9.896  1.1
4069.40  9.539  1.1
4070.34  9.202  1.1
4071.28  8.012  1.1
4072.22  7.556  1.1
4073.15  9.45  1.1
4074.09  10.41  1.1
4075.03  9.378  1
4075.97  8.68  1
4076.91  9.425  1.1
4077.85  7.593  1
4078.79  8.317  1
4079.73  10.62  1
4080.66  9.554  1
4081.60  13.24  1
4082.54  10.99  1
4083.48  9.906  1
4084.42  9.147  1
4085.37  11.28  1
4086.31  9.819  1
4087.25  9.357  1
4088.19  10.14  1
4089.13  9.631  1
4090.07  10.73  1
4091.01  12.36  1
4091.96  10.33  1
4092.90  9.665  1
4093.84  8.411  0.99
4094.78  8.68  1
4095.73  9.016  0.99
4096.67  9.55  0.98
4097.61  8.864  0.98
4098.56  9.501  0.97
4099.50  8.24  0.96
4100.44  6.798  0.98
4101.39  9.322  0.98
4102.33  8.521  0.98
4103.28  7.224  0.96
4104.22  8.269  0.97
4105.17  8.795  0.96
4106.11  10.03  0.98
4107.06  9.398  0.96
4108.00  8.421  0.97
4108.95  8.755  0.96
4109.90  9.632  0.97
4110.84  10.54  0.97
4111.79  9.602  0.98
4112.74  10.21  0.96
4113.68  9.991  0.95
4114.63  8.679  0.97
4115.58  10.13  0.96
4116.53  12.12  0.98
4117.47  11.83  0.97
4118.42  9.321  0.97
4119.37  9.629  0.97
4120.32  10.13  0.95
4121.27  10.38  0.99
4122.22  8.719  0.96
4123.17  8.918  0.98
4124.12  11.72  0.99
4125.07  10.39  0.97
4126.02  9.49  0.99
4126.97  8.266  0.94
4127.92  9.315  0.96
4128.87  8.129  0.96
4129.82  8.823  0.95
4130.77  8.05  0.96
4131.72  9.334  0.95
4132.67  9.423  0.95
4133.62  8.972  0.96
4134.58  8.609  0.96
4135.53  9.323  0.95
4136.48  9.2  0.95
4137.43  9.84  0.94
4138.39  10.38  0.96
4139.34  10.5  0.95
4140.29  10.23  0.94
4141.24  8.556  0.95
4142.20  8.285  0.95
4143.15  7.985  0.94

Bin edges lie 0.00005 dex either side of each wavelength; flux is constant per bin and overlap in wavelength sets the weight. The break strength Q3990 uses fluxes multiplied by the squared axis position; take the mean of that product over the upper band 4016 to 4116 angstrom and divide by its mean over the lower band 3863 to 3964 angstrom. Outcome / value 1.9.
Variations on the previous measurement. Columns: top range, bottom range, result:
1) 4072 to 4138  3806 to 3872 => 2.41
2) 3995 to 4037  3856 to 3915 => 1.93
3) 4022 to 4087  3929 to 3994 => 1.65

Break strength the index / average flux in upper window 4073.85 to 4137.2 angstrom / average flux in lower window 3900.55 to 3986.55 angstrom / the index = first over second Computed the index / 1.63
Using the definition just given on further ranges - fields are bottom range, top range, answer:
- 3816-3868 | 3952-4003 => 1.68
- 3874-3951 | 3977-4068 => 1.71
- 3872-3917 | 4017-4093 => 1.66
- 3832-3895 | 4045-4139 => 2.01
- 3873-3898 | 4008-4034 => 2.06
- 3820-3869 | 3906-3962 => 1.37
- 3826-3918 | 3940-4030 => 1.59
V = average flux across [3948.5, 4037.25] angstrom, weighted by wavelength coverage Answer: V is 8.31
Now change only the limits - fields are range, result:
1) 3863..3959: 5.61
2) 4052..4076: 8.85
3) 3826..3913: 4.98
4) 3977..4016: 8.97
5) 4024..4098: 9.52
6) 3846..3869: 4.79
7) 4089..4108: 9.14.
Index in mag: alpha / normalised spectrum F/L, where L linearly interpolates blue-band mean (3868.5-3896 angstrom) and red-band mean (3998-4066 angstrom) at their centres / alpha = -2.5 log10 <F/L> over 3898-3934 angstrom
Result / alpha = 0.01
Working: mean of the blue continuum 4.98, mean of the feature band 5.88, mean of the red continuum 9.6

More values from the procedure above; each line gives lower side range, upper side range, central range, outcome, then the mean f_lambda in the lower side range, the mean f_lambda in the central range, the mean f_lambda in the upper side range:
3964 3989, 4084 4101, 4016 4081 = -0.18 mag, 6.18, 9.62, 9.52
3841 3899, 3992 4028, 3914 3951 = 0.35 mag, 4.96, 5.21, 10.1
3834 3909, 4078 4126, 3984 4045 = -0.23 mag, 5.06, 9.81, 9.68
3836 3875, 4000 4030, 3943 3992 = 0.30 mag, 4.58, 6.57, 10.4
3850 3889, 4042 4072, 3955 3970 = 0.25 mag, 4.71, 5.31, 8.78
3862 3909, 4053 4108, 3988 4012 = -0.19 mag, 5.49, 9.1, 9.17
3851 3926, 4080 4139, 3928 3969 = 0.29 mag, 5.58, 5.12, 9.57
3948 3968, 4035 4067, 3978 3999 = -0.25 mag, 6.14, 8.92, 9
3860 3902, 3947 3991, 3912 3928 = -0.10 mag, 5.29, 6.42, 6.53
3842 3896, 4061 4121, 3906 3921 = -0.15 mag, 4.88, 6.65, 9.43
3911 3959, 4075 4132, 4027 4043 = -0.24 mag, 5.7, 9.98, 9.53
